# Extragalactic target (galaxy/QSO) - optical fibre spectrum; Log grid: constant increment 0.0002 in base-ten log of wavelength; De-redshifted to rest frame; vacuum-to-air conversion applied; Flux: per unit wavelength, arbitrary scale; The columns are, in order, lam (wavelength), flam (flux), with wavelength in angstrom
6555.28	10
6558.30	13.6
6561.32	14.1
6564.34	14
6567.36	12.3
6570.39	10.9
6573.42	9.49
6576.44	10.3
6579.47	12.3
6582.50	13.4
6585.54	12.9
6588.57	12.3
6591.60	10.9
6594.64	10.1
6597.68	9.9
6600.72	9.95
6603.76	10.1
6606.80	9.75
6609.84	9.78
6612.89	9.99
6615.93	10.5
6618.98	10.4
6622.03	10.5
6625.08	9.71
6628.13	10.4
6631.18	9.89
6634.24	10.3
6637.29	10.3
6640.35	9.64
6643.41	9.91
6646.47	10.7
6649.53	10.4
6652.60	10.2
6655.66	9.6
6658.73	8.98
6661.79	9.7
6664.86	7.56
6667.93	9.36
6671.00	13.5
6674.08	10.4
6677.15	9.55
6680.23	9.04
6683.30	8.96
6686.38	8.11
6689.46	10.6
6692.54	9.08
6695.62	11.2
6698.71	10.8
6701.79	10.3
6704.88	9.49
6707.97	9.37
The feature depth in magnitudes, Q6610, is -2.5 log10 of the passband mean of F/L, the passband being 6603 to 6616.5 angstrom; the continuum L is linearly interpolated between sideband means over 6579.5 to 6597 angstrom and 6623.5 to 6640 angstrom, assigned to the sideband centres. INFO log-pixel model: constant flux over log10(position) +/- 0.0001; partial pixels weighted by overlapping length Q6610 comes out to 0.10 mag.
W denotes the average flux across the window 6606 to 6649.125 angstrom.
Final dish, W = 10.1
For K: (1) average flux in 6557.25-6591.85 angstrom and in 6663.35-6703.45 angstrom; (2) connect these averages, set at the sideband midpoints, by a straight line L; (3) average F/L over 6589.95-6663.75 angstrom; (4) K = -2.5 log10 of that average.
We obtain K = 0.11 mag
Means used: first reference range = 12.2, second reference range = 9.88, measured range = 10.1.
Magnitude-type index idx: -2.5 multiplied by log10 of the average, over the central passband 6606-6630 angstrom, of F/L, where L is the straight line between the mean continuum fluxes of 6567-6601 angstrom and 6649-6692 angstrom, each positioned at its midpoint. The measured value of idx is 0.05 mag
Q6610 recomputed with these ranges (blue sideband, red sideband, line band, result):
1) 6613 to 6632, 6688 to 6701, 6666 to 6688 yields 0.06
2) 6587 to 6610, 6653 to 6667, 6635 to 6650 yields -0.08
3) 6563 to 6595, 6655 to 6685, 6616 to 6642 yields 0.05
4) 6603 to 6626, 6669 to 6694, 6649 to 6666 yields 0.07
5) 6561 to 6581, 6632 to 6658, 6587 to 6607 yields 0.07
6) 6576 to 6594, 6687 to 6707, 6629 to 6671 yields 0.11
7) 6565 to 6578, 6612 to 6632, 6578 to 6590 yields -0.18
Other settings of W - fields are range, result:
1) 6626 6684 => 9.93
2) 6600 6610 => 9.91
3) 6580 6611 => 11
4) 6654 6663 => 9.44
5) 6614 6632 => 10.2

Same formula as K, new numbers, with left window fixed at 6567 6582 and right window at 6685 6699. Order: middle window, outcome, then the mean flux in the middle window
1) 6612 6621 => 0.036 mag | 10.3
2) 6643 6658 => 0.023 mag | 10.1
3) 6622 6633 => 0.052 mag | 10.1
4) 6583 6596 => -0.071 mag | 11.7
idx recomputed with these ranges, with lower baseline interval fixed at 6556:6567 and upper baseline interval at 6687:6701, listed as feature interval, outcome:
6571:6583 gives 0.17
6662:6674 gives 0.08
